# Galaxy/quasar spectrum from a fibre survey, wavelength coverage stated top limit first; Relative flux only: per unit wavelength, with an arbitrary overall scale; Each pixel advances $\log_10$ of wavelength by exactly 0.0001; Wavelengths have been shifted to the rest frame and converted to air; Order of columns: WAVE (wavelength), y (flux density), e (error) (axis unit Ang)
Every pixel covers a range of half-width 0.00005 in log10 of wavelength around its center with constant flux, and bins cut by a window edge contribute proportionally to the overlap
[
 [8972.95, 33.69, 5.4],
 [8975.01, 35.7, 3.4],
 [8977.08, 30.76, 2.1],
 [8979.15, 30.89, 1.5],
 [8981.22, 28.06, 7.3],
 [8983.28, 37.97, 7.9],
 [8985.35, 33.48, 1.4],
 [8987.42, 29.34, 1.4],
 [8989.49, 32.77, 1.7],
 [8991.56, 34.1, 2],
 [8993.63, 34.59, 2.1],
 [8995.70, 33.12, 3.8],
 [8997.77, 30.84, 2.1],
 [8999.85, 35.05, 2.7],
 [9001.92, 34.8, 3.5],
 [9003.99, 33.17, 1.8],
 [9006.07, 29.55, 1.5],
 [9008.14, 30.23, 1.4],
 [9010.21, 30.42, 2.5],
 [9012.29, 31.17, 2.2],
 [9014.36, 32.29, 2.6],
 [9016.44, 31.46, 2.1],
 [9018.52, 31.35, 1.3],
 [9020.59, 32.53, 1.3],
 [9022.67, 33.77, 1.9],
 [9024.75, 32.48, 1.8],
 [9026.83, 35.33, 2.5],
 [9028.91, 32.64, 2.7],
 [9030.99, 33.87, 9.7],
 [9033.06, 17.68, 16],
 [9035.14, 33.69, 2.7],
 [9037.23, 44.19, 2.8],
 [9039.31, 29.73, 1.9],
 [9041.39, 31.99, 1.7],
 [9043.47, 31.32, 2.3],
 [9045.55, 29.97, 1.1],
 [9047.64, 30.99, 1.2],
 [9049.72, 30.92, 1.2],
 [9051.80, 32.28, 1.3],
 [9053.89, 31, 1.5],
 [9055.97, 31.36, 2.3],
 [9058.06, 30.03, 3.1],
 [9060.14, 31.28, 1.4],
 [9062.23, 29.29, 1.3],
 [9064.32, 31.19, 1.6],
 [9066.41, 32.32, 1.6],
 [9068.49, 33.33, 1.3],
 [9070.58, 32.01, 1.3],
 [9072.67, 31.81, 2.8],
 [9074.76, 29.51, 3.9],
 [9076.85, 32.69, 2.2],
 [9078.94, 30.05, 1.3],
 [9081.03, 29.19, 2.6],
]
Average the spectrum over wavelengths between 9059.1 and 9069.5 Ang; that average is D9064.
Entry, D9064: 31.5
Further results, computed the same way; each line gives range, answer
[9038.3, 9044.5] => 31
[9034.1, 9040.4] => 35.8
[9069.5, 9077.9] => 31.5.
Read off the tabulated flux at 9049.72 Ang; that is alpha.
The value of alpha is 30.92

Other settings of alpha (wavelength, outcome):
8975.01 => 35.7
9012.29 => 31.17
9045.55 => 29.97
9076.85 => 32.69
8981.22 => 28.06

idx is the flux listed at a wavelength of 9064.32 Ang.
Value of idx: 31.19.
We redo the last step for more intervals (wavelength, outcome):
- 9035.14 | 33.69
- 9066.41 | 32.32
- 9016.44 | 31.46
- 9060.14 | 31.28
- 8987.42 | 29.34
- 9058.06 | 30.03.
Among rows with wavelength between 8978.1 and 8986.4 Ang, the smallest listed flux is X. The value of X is 28.06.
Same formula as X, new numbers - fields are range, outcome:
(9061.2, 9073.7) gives 29.29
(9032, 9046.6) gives 17.68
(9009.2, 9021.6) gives 30.42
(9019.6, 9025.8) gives 32.48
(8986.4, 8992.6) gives 29.34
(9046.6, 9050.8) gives 30.92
